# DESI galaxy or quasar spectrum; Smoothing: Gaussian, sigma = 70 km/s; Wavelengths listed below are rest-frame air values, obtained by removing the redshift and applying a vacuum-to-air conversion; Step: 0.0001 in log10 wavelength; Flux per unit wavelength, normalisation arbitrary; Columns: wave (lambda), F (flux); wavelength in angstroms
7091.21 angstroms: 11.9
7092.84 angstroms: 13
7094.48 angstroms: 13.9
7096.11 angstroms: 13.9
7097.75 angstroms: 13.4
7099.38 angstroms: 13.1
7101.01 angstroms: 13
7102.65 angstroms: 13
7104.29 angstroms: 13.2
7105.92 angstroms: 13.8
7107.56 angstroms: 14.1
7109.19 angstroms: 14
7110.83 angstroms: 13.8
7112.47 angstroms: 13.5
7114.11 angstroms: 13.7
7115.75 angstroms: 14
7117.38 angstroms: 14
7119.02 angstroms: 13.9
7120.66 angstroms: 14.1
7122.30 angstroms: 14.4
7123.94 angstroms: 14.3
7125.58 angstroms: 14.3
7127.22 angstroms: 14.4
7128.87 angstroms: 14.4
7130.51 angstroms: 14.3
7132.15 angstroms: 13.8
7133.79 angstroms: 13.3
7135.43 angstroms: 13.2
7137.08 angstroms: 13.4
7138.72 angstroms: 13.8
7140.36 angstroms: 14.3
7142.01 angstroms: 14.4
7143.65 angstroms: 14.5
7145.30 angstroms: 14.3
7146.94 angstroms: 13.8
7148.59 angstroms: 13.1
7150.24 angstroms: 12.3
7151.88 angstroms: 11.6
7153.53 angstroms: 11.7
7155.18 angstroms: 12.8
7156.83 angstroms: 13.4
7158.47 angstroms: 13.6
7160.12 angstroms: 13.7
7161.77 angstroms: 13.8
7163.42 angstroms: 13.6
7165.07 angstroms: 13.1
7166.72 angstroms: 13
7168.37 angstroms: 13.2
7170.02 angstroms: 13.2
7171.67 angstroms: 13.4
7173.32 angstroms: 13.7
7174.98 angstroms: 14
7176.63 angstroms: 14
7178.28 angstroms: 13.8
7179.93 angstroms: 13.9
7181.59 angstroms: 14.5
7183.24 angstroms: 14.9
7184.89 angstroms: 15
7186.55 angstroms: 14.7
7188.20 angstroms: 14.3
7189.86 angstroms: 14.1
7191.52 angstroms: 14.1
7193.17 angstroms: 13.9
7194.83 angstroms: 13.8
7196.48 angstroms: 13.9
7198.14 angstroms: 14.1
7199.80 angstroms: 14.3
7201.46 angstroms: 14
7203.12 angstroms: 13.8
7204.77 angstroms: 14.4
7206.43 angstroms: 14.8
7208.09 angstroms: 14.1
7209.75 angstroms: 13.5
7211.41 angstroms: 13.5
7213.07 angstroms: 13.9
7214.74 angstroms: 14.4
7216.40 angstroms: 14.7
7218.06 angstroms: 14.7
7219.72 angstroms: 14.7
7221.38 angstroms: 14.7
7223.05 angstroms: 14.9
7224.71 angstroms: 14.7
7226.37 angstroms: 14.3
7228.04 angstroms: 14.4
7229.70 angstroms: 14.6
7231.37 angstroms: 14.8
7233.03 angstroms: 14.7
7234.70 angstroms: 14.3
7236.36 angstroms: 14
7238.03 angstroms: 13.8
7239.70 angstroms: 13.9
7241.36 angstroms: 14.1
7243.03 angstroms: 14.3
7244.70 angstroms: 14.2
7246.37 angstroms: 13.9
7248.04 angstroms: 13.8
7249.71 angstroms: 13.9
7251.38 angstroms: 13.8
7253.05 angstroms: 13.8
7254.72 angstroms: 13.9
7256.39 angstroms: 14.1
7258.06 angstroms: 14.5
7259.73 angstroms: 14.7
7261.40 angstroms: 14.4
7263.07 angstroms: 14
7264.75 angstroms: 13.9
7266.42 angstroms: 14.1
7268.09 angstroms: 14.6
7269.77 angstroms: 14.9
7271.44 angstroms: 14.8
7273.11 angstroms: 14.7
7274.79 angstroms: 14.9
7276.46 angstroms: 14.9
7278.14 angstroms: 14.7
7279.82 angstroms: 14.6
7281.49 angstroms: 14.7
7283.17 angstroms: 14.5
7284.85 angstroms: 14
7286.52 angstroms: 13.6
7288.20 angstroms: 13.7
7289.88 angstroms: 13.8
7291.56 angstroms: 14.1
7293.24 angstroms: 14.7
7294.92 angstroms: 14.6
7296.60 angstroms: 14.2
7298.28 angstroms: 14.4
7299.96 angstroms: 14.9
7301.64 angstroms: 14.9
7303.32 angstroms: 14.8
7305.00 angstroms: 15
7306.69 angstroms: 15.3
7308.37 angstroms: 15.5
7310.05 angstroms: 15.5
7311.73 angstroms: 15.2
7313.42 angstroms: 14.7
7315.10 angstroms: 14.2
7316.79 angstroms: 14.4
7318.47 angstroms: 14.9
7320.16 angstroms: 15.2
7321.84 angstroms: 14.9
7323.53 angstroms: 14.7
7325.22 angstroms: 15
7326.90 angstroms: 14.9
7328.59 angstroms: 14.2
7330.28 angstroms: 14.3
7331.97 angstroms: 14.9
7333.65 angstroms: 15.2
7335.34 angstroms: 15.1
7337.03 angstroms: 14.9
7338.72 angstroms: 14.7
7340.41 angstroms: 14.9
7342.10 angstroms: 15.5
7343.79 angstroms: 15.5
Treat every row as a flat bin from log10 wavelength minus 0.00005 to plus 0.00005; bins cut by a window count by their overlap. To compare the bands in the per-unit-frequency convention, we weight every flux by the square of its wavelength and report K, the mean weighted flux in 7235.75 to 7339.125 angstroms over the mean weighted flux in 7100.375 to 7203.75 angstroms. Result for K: 1.09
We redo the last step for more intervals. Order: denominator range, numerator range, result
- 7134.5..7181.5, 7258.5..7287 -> 1.11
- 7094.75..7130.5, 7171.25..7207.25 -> 1.05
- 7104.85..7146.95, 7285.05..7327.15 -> 1.10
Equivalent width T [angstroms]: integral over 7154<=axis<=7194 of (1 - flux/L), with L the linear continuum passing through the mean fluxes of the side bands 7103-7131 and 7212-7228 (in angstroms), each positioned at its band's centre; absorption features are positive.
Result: 1.4 angstroms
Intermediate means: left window 14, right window 14.5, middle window 13.8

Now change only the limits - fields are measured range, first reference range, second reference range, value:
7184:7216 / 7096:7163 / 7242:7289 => -0.40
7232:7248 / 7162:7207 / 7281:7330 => 0.17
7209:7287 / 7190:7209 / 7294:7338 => 0.50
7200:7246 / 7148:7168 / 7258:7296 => -1.82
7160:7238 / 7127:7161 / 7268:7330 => -1.15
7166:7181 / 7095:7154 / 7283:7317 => 0.36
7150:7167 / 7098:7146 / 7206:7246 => 1.26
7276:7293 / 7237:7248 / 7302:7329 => 0.31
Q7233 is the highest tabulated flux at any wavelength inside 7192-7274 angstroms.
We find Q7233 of 14.9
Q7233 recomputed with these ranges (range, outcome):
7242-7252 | 14.3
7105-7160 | 14.5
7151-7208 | 15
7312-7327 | 15.2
